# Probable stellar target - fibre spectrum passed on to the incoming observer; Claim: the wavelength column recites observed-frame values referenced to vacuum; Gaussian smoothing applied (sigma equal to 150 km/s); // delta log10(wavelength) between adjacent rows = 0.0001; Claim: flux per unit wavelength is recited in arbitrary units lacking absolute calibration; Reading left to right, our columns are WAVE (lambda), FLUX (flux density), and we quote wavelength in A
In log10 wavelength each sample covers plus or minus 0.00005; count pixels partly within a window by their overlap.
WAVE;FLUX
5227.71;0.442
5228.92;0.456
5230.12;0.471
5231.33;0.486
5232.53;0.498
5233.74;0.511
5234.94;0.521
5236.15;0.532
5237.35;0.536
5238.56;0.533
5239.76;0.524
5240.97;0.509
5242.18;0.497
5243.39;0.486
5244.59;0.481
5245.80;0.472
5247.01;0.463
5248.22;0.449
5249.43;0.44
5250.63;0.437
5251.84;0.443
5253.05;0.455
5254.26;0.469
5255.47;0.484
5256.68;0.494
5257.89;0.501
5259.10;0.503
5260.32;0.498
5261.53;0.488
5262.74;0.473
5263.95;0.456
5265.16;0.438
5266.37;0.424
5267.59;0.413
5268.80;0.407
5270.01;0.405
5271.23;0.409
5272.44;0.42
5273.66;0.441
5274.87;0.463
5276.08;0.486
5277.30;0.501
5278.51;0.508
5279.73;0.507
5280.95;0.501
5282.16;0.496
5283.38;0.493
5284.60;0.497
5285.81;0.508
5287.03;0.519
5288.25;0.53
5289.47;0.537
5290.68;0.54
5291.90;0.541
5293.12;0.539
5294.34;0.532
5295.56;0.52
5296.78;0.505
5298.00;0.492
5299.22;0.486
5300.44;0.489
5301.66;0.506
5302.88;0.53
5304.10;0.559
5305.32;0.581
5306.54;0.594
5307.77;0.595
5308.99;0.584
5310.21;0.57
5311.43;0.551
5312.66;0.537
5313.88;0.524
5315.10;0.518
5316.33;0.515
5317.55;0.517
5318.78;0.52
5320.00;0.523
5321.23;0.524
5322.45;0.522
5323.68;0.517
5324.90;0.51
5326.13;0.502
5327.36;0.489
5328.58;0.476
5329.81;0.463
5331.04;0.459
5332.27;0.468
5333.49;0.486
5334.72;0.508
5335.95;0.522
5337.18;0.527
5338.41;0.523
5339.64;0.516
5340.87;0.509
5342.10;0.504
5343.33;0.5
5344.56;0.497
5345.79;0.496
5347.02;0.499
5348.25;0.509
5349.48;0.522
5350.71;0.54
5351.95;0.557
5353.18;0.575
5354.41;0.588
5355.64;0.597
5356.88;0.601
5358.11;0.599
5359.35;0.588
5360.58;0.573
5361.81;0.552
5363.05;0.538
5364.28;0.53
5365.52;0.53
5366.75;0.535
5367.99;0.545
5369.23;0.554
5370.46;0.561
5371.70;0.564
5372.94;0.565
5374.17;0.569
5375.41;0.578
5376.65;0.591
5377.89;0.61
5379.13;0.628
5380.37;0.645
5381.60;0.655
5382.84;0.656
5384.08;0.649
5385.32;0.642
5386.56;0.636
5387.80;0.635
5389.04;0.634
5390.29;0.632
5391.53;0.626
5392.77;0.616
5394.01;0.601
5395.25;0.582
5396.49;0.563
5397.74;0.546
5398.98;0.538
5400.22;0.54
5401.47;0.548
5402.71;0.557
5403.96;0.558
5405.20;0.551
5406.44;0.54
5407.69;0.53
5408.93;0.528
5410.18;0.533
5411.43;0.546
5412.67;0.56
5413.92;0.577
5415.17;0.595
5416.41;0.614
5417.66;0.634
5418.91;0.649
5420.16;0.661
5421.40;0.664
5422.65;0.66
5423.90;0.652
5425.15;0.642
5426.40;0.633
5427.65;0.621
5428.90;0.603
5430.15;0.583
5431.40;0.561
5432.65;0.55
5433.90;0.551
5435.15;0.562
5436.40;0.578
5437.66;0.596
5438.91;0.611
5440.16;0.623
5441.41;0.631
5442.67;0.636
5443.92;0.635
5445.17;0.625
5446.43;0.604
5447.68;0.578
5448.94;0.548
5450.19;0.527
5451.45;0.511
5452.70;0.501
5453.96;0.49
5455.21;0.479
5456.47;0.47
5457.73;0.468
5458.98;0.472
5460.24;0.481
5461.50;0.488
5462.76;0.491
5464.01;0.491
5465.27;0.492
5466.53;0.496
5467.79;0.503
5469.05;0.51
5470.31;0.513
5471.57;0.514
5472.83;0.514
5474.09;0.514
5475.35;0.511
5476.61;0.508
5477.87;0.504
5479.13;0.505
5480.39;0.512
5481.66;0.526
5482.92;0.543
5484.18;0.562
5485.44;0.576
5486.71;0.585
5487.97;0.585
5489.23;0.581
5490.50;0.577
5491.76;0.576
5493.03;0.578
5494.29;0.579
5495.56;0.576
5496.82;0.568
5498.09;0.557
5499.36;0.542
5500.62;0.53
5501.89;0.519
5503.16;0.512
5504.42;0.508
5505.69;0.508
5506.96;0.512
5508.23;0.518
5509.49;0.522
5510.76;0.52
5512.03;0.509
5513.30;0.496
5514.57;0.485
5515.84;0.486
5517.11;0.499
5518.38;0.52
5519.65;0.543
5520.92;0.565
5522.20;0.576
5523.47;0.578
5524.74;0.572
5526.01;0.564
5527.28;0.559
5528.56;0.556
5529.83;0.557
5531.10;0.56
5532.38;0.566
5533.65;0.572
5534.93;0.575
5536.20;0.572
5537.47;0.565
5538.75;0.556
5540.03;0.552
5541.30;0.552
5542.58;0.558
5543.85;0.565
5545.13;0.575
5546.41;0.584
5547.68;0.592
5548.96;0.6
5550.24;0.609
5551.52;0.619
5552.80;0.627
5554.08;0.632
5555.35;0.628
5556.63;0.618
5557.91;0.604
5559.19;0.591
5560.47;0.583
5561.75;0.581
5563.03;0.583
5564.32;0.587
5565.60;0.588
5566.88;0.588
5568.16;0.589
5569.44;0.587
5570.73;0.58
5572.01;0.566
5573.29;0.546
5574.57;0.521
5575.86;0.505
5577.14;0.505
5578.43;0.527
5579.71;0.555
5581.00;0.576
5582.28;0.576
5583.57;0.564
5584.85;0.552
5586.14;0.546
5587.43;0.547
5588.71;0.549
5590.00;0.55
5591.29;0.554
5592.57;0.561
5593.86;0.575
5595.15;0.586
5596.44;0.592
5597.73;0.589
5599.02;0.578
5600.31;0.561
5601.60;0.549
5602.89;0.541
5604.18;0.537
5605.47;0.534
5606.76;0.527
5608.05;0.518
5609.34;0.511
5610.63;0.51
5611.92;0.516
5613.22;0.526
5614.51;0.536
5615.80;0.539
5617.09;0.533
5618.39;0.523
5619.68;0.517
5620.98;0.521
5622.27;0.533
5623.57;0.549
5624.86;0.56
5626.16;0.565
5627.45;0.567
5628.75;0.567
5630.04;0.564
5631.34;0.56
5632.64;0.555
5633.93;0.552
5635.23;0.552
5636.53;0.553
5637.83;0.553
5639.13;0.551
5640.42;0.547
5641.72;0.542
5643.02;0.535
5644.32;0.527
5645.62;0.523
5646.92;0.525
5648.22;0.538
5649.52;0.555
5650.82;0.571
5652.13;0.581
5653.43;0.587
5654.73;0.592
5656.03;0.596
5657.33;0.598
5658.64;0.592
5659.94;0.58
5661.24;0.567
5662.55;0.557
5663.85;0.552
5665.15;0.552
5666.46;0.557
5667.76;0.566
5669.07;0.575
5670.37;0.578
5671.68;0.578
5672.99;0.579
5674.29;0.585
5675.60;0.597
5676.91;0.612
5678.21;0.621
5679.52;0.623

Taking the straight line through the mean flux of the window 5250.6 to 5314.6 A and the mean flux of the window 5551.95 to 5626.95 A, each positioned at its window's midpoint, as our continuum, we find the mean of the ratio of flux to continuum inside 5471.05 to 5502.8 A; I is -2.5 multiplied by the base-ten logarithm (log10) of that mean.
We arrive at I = -0.01 mag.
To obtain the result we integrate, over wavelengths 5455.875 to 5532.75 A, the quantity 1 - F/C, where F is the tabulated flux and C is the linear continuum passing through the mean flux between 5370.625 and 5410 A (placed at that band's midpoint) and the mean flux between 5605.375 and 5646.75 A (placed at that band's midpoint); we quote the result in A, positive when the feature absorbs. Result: 5.1 A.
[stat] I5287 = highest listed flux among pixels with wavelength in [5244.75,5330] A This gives 0.595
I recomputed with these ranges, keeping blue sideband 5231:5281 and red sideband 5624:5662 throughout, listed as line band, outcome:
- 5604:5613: 0.06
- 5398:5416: -0.09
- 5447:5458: 0.02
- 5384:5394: -0.24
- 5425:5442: -0.16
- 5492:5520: 0.01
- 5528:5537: -0.06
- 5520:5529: -0.06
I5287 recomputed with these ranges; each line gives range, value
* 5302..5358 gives 0.601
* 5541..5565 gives 0.632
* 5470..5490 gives 0.585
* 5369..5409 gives 0.656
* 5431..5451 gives 0.636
